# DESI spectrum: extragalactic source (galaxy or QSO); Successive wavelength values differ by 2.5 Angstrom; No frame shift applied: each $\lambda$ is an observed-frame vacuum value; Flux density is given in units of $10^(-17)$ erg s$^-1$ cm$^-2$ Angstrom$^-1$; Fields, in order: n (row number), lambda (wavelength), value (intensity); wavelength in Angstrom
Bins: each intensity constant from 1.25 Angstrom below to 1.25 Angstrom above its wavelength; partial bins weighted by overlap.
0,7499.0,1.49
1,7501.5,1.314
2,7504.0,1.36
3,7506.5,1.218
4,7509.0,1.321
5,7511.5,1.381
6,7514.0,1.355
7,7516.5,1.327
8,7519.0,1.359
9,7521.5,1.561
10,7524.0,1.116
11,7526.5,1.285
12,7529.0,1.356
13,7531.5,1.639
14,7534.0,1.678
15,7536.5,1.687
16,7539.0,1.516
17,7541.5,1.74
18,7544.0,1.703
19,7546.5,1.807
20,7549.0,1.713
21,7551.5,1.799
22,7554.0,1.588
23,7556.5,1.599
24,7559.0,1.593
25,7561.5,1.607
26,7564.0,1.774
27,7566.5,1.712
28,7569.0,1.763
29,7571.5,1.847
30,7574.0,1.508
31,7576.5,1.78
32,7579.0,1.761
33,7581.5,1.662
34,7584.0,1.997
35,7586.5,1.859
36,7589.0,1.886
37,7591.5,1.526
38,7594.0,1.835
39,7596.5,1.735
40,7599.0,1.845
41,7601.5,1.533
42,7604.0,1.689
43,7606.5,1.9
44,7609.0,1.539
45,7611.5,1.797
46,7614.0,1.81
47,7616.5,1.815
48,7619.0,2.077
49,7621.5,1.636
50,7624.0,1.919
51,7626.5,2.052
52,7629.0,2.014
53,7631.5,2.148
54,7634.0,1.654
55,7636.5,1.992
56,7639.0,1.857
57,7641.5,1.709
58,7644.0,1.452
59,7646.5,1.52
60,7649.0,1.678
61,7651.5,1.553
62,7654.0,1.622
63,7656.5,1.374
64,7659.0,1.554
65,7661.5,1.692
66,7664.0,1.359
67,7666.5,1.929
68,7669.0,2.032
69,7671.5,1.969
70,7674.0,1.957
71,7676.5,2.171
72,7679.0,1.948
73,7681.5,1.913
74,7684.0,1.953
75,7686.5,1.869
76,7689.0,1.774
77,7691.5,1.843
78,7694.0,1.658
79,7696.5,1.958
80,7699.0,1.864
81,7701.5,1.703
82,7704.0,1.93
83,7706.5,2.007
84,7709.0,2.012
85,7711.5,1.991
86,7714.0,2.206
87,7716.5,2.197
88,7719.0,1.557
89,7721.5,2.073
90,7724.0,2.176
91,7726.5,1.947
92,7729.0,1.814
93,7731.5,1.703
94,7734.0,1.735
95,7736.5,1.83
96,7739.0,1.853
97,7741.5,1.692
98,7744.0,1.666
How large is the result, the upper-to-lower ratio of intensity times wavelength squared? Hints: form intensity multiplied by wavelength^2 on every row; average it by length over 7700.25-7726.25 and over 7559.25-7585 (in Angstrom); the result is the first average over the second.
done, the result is 1.19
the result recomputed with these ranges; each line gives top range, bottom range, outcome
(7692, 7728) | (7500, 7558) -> 1.36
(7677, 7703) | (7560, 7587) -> 1.10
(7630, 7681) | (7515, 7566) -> 1.15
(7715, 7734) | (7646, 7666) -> 1.25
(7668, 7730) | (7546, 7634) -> 1.13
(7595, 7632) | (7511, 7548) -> 1.24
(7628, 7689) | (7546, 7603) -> 1.06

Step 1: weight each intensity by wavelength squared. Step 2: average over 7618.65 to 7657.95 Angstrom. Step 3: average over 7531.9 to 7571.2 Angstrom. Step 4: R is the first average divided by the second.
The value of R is 1.07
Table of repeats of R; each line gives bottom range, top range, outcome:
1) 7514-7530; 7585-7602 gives 1.34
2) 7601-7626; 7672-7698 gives 1.09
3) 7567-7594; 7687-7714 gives 1.11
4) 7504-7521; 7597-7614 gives 1.32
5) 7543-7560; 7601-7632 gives 1.11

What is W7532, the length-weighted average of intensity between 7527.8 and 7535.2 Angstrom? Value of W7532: 1.56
